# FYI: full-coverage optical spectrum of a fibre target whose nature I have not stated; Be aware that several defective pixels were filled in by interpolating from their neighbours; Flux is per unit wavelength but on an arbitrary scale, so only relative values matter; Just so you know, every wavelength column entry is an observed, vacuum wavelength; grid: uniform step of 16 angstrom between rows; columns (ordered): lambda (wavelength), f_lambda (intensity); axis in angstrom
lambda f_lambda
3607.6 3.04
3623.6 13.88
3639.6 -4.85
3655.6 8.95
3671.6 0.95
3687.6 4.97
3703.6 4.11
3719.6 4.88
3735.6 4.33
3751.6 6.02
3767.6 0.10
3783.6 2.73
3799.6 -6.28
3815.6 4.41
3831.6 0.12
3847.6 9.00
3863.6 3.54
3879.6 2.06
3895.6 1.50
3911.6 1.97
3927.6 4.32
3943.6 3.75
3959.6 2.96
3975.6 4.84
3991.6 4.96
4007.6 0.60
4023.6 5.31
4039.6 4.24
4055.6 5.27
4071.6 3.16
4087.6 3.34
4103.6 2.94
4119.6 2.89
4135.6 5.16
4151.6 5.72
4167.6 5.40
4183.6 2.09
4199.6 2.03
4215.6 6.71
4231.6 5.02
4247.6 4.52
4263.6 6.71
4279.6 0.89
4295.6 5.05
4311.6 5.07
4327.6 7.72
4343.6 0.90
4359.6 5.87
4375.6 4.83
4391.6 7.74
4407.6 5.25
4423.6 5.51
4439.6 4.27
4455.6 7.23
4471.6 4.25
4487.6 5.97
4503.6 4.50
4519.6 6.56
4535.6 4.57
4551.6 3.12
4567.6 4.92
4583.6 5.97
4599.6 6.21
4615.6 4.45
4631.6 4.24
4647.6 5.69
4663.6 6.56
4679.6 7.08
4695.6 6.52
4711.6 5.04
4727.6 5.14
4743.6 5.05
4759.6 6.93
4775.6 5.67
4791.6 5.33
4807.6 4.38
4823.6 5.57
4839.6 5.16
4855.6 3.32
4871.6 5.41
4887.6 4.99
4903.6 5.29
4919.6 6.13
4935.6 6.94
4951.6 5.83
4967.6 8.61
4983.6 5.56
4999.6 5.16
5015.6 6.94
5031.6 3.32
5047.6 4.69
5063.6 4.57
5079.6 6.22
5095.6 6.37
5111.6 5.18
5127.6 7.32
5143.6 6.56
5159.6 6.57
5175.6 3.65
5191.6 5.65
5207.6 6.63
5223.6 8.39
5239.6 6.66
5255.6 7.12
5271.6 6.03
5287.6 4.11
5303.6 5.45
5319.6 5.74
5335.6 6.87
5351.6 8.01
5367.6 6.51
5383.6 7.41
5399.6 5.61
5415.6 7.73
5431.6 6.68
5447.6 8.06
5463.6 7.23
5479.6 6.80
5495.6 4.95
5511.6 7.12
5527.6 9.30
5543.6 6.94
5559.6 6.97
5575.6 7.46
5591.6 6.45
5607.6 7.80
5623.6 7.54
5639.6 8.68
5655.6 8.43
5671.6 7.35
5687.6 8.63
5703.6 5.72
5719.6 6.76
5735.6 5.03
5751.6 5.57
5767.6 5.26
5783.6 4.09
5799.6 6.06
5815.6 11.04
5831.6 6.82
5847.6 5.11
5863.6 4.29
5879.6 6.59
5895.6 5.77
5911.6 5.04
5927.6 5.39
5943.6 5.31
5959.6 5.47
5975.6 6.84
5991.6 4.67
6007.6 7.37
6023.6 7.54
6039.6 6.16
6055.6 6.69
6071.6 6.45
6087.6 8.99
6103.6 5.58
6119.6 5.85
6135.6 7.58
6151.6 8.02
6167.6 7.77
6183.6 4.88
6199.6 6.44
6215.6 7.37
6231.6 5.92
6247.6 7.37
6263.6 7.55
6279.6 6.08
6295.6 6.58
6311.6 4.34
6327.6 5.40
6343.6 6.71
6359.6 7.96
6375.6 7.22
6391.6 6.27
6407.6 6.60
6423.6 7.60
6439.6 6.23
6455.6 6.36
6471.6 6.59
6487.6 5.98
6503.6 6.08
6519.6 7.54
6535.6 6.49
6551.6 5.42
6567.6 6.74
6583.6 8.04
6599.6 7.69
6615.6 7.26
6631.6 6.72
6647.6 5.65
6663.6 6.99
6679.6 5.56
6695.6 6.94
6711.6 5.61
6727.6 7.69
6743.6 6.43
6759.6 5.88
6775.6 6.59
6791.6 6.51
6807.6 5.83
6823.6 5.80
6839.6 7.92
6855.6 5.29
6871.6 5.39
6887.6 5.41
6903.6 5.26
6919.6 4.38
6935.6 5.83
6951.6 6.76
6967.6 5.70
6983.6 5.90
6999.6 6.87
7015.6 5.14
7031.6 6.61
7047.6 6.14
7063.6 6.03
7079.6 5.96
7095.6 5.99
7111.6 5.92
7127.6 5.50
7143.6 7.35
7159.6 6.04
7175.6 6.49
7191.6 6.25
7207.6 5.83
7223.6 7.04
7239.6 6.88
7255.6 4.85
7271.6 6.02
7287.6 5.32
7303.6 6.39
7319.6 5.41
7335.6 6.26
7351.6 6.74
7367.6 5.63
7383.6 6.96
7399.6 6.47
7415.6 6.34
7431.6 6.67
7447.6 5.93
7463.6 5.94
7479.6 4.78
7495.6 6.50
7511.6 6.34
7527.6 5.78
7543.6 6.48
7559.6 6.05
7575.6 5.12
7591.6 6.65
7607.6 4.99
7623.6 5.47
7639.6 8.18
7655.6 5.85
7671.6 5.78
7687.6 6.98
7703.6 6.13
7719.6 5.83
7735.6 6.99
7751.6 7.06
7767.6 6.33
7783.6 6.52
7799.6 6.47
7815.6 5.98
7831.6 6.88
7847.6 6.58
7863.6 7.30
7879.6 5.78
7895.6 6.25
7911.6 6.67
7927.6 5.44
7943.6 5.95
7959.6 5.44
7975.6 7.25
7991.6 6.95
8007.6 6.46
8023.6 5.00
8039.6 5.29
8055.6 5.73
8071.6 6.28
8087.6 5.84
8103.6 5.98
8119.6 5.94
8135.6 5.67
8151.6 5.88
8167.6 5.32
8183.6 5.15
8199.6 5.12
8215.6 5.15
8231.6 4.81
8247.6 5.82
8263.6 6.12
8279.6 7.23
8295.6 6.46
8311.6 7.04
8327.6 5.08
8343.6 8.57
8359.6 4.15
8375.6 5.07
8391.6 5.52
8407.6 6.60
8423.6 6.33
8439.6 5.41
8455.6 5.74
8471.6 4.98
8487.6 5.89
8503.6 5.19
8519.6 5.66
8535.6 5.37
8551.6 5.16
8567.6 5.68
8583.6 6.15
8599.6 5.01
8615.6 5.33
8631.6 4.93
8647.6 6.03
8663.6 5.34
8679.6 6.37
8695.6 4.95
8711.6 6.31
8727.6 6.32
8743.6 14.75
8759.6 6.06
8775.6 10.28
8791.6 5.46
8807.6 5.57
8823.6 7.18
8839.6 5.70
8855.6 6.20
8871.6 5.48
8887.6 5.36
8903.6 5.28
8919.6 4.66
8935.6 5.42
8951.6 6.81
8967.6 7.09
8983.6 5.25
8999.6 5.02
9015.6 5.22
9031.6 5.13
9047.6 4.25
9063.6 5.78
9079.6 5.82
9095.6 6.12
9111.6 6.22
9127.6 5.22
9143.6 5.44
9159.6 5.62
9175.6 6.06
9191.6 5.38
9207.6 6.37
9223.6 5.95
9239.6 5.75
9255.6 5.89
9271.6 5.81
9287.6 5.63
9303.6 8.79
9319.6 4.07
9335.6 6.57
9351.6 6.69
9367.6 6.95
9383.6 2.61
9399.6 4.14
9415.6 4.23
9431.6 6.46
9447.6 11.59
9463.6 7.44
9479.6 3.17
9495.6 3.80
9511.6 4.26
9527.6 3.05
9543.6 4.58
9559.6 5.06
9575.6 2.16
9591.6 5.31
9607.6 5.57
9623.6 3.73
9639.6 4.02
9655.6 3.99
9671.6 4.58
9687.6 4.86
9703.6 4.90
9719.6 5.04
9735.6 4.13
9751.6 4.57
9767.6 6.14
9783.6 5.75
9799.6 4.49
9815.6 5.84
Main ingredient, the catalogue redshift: 0.332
